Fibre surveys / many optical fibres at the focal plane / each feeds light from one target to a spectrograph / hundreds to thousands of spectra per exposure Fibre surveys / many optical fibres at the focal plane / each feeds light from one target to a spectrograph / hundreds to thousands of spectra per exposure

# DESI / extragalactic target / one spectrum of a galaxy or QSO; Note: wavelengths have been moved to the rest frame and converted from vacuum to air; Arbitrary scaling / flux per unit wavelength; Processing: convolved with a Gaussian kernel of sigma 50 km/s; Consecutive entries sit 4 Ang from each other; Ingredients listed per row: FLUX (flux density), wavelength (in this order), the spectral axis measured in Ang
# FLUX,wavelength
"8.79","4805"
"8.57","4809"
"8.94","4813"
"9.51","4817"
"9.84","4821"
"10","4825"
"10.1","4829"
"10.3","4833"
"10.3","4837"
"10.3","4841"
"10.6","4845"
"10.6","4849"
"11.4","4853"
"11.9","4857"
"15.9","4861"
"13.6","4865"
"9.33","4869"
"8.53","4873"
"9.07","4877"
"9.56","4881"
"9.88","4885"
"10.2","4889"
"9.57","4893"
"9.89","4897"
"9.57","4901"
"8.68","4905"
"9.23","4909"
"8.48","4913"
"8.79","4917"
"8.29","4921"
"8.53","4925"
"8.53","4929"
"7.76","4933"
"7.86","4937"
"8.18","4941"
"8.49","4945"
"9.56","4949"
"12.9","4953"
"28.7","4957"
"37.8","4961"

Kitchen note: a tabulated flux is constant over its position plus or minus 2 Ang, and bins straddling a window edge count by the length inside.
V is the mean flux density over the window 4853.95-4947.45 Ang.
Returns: 9.58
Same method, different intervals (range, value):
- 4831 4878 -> 11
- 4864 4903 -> 9.83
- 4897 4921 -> 8.97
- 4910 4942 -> 8.34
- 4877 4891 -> 9.76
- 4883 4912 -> 9.54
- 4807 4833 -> 9.56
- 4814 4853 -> 10.2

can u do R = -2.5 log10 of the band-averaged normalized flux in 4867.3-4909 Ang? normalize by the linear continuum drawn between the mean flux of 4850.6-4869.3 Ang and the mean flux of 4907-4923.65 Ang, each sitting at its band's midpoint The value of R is 0.12 mag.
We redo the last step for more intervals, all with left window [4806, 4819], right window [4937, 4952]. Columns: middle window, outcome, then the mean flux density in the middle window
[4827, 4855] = -0.172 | 10.5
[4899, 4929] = 0.018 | 8.78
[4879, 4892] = -0.106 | 9.86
